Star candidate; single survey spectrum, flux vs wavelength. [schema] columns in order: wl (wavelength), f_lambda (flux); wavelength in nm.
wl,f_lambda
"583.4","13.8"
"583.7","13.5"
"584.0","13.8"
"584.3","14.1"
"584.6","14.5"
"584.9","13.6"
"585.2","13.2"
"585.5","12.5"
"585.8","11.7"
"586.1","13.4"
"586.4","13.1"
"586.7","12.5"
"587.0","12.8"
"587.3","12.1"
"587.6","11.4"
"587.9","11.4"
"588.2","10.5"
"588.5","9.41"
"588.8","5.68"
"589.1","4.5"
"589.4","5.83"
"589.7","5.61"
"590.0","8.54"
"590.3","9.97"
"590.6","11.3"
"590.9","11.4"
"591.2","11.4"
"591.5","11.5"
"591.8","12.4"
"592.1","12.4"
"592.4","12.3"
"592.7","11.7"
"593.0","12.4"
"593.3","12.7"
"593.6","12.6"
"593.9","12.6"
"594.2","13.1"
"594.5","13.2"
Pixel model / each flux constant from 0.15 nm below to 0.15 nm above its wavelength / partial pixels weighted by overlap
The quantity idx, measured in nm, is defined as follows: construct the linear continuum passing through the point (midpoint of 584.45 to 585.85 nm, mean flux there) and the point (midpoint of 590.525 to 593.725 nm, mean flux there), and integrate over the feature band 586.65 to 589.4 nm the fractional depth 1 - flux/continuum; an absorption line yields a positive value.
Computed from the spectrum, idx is 0.66 nm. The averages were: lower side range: 13.2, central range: 9.71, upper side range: 12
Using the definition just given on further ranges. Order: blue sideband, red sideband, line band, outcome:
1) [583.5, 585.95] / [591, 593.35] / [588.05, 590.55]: 0.98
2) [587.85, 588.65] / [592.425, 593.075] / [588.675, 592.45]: 0.64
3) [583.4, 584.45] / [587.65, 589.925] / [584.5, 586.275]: -0.17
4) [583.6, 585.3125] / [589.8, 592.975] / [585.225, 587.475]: 0.09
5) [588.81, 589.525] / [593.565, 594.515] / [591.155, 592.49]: -0.38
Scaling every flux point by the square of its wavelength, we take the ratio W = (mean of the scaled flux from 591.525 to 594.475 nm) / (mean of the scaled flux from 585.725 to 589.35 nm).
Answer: 1.20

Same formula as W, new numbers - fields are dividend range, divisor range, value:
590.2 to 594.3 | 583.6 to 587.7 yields 0.94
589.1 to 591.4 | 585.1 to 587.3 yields 0.71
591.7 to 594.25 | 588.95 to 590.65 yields 1.70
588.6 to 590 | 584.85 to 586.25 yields 0.46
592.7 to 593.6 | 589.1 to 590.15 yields 1.98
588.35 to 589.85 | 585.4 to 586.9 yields 0.50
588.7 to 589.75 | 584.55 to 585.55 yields 0.41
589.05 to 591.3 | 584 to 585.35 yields 0.64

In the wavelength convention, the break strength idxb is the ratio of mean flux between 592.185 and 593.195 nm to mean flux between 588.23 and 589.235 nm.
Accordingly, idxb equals 1.7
